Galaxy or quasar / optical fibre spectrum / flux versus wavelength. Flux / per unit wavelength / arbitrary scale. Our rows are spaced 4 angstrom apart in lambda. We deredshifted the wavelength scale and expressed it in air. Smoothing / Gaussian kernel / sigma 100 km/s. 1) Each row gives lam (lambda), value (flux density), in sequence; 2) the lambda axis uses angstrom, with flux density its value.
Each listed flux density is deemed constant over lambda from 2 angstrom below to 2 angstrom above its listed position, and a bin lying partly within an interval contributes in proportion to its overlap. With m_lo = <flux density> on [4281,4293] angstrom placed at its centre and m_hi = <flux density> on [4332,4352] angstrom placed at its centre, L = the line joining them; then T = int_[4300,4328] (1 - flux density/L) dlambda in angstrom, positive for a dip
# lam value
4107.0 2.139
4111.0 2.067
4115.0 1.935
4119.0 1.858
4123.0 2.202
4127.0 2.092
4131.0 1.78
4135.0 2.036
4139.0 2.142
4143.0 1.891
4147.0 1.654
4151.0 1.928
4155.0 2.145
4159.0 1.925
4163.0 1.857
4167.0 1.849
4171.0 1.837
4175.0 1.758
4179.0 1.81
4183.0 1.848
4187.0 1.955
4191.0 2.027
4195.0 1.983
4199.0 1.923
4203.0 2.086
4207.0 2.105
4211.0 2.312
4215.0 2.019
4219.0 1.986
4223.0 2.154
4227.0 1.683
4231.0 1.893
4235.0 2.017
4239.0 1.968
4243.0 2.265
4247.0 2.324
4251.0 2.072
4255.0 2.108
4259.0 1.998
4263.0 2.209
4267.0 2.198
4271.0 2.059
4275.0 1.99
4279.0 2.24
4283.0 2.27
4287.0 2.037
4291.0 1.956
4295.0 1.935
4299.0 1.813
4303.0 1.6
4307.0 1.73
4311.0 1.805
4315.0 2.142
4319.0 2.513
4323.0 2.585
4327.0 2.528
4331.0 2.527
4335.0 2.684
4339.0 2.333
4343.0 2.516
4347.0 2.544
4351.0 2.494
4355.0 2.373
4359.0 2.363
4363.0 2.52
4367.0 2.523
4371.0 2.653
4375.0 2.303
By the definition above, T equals 2.47 angstrom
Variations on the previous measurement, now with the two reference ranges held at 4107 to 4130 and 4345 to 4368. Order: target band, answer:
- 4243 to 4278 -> 2.4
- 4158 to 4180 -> 3.0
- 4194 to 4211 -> 1.0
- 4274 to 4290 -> 1.4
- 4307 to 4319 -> 1.8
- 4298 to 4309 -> 3.1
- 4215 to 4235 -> 2.5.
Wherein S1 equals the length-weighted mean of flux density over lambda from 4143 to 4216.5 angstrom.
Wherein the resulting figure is 1.94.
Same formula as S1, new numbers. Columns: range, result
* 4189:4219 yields 2.06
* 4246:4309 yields 2.03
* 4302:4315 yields 1.79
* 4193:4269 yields 2.07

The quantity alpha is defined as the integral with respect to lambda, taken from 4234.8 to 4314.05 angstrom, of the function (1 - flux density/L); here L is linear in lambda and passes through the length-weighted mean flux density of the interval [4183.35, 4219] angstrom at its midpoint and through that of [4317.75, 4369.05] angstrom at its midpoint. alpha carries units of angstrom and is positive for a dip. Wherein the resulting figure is 8.3 angstrom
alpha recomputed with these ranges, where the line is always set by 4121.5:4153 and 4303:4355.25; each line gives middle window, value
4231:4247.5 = 0.50 angstrom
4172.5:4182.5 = 1.20 angstrom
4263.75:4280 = 0.76 angstrom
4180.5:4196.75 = 0.90 angstrom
